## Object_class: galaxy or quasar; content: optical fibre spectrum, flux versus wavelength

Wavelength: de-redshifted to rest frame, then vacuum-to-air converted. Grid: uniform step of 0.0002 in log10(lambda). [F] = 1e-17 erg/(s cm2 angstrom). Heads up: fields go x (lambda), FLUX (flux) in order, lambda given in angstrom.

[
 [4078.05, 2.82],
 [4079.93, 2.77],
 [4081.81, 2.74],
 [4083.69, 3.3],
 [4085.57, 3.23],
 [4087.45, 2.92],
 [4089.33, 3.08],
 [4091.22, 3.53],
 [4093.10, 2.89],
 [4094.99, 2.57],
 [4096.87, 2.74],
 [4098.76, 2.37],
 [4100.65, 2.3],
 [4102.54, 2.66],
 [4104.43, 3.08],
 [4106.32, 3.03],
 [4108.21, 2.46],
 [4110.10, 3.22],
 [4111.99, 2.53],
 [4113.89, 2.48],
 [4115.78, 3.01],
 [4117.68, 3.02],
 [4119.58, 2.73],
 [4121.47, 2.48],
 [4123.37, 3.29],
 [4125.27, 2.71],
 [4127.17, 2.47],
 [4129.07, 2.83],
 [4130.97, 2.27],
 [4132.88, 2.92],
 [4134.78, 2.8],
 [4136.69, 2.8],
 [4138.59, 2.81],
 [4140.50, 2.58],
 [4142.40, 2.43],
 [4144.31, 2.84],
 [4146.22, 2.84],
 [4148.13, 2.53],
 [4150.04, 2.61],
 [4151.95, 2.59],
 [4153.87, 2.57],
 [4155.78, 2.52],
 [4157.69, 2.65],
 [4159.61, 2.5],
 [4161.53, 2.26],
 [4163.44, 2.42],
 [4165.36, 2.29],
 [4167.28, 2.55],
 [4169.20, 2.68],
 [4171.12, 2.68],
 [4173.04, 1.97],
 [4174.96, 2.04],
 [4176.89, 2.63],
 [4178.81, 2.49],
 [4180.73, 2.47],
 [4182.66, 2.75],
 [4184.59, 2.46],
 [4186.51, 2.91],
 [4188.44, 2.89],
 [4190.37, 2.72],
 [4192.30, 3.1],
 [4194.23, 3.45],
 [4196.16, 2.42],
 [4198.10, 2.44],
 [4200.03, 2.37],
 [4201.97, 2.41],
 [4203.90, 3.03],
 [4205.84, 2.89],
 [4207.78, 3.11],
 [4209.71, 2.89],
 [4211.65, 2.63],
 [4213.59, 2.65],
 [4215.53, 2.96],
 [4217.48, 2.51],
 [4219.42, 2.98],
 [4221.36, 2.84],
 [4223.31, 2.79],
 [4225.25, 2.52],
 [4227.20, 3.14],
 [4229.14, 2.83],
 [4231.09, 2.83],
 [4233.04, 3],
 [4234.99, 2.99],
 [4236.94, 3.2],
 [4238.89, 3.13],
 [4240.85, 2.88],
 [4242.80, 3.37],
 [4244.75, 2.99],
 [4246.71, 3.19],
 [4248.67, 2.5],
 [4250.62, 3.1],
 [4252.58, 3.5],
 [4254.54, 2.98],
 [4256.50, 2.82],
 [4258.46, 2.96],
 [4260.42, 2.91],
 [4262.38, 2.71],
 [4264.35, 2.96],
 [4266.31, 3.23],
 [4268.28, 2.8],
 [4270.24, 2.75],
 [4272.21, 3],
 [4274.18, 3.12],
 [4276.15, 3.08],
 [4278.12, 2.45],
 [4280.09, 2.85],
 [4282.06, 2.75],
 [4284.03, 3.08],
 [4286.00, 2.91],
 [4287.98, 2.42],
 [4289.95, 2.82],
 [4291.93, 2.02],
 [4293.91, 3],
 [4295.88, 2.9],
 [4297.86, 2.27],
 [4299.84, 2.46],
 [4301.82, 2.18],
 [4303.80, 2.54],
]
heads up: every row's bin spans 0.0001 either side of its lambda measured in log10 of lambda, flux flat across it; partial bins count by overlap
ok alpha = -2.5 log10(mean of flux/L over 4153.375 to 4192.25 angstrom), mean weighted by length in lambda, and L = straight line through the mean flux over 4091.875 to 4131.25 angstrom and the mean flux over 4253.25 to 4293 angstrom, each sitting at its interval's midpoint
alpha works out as 0.10 mag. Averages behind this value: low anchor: 2.74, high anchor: 2.84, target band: 2.54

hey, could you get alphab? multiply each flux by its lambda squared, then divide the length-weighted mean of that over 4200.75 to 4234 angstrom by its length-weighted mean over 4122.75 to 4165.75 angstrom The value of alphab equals 1.11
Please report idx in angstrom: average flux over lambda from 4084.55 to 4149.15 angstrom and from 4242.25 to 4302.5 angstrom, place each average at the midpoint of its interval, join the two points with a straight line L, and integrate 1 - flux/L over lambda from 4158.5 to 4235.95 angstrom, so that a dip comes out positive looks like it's 3.4 angstrom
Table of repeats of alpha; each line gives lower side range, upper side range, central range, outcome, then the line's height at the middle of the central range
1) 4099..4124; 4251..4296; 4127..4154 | 0.049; 2.79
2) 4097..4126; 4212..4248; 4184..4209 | 0.033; 2.88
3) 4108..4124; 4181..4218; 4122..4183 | 0.083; 2.79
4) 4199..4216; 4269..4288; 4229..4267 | -0.069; 2.82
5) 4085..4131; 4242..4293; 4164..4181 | 0.173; 2.84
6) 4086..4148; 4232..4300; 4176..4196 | 0.021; 2.83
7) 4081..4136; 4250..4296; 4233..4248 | -0.081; 2.87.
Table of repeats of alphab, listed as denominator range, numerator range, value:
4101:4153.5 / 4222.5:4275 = 1.15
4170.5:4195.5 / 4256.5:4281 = 1.14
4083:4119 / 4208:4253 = 1.09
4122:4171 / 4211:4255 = 1.16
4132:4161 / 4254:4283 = 1.15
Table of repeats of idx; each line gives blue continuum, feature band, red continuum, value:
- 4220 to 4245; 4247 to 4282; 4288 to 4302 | -2.32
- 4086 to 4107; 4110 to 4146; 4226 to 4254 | 1.81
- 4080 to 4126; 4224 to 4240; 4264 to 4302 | -0.95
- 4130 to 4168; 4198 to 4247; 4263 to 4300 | -3.10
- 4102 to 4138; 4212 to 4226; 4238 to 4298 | 0.53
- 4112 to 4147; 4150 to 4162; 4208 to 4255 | 1.09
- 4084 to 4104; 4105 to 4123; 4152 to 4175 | -0.41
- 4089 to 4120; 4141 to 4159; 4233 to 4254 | 1.71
